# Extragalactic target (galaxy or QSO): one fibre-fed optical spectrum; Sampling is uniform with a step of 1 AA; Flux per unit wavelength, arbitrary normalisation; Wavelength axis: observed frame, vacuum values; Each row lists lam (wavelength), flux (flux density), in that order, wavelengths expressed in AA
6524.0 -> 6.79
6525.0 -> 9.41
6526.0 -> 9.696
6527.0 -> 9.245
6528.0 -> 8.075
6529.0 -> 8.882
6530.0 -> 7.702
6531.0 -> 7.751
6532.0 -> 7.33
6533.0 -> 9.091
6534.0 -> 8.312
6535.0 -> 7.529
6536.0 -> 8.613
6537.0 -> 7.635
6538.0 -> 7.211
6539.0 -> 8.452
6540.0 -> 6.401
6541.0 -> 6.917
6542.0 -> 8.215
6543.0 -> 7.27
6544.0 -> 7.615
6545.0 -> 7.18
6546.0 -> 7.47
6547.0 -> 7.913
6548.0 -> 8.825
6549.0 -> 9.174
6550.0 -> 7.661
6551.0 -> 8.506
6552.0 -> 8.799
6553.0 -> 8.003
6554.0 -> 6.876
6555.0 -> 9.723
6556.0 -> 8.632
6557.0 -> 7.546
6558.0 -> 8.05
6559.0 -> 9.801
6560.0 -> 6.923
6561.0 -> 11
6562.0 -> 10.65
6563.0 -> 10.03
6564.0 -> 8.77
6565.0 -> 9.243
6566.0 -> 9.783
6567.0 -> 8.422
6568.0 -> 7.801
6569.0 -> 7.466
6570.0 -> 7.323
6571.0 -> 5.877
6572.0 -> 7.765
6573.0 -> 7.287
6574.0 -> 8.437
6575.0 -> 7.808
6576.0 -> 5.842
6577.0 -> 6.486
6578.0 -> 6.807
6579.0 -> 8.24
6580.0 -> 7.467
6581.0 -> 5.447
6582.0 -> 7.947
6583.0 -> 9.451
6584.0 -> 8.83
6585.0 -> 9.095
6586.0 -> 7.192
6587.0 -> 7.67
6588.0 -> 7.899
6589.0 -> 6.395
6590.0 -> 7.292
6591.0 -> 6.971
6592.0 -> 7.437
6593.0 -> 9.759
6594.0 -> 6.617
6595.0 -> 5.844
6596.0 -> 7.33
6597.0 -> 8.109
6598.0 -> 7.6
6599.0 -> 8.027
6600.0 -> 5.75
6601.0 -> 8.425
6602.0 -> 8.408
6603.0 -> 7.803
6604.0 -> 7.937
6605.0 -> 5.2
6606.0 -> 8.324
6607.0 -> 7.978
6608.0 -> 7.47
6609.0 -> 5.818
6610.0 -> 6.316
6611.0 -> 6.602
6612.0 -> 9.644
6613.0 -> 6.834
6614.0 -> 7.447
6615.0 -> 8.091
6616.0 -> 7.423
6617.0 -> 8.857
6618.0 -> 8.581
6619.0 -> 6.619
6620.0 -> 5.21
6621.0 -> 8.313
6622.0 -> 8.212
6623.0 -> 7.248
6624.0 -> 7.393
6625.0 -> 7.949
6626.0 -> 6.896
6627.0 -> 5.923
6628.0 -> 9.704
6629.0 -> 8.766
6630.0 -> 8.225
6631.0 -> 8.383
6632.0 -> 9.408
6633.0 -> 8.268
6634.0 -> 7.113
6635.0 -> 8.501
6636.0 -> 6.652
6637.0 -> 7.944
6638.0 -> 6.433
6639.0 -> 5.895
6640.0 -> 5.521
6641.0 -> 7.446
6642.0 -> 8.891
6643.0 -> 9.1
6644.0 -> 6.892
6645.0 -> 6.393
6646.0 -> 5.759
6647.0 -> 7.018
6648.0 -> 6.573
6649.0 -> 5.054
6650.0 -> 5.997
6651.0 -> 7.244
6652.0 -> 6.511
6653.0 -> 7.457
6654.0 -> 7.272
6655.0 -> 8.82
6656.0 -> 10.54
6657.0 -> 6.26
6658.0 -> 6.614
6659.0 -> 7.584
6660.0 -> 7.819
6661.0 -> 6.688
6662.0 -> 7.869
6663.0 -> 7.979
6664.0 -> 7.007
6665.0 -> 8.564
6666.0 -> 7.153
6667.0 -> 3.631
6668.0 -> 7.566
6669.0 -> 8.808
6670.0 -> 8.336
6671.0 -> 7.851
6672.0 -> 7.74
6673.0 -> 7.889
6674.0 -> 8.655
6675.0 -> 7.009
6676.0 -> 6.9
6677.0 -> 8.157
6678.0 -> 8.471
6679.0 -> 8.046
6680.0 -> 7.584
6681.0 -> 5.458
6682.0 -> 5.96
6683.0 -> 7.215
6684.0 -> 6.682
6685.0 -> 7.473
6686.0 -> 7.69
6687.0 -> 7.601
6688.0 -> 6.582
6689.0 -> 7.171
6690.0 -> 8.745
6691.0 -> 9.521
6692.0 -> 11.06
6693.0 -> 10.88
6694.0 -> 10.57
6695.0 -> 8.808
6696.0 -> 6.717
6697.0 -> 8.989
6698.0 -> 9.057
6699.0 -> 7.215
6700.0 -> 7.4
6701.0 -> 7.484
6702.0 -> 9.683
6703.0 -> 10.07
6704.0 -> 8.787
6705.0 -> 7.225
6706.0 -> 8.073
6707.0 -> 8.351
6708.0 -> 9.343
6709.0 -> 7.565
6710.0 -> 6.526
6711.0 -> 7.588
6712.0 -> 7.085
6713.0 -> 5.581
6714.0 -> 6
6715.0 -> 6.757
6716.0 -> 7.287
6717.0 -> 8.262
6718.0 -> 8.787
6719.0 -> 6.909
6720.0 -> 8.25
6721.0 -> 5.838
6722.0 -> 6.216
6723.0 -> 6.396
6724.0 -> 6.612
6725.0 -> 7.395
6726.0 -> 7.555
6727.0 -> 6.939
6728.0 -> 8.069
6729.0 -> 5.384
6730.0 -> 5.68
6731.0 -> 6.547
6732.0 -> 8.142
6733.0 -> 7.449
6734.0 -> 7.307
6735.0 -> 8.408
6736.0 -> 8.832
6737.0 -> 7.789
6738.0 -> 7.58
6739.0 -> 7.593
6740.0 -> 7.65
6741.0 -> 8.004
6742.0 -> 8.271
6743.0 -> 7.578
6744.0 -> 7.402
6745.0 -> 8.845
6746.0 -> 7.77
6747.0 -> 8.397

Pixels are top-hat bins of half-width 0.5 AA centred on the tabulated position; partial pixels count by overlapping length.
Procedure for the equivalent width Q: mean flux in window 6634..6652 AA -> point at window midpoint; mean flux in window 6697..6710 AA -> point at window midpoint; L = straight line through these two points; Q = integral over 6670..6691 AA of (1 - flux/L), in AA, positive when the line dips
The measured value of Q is 0.68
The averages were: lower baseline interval 6.9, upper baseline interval 8.31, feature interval 7.51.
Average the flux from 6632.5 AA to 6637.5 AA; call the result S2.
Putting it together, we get 7.7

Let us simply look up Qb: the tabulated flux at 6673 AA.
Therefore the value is 7.889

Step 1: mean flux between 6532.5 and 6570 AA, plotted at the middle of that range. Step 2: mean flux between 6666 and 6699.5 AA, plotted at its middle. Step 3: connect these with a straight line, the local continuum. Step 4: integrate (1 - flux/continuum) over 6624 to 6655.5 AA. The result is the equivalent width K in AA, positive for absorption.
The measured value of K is 2.6 AA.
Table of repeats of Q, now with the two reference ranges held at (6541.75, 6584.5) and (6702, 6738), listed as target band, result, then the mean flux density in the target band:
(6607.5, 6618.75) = 0.5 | 7.53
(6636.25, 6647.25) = 1.1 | 7.02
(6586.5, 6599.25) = 0.8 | 7.45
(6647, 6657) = 0.7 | 7.21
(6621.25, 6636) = -0.3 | 7.96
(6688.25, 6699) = -2.1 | 9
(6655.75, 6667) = 0.4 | 7.4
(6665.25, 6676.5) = 0.3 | 7.44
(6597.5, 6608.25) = 0.5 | 7.54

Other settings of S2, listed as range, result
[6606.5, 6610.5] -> 6.9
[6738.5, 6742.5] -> 7.88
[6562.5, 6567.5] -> 9.25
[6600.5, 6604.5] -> 8.14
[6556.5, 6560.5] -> 8.08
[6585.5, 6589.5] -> 7.29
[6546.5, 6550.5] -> 8.39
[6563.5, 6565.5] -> 9.01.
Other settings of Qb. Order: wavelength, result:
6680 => 7.584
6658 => 6.614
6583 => 9.451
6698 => 9.057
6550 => 7.661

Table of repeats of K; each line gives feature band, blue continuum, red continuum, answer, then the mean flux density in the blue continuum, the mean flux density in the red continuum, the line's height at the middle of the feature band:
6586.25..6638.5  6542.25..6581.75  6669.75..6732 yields 2.3 AA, 8.05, 7.67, 7.91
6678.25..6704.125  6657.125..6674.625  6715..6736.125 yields -2.8 AA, 7.48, 7.21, 7.37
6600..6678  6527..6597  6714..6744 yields 2.1 AA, 7.95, 7.34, 7.67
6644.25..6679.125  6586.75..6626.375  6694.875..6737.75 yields 0.7 AA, 7.44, 7.53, 7.49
